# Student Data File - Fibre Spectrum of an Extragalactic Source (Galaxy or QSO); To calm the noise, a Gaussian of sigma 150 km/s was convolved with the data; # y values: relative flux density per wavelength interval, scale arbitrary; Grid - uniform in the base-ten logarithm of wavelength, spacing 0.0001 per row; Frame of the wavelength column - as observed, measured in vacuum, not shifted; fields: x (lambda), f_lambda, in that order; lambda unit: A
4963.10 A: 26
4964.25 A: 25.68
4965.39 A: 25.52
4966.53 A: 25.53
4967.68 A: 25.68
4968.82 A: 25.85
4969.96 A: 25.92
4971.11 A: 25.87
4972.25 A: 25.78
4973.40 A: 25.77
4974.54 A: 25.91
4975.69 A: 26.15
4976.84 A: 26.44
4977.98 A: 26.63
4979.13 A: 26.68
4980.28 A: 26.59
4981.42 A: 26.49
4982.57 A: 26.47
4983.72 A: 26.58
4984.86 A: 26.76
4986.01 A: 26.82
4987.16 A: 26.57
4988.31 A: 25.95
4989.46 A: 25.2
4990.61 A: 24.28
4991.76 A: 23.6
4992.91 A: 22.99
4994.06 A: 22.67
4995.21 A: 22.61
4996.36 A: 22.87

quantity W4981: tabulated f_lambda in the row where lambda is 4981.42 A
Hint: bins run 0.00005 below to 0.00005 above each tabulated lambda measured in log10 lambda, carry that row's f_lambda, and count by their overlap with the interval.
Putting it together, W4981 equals 26.49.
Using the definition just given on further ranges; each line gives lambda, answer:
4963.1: 26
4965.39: 25.52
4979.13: 26.68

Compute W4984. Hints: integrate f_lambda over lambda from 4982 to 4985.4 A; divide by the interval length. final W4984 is 26.6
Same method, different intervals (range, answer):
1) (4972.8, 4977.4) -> 26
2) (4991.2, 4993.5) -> 23.3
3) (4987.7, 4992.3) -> 24.8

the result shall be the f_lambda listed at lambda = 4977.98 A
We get 26.63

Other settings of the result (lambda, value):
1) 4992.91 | 22.99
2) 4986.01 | 26.82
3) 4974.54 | 25.91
